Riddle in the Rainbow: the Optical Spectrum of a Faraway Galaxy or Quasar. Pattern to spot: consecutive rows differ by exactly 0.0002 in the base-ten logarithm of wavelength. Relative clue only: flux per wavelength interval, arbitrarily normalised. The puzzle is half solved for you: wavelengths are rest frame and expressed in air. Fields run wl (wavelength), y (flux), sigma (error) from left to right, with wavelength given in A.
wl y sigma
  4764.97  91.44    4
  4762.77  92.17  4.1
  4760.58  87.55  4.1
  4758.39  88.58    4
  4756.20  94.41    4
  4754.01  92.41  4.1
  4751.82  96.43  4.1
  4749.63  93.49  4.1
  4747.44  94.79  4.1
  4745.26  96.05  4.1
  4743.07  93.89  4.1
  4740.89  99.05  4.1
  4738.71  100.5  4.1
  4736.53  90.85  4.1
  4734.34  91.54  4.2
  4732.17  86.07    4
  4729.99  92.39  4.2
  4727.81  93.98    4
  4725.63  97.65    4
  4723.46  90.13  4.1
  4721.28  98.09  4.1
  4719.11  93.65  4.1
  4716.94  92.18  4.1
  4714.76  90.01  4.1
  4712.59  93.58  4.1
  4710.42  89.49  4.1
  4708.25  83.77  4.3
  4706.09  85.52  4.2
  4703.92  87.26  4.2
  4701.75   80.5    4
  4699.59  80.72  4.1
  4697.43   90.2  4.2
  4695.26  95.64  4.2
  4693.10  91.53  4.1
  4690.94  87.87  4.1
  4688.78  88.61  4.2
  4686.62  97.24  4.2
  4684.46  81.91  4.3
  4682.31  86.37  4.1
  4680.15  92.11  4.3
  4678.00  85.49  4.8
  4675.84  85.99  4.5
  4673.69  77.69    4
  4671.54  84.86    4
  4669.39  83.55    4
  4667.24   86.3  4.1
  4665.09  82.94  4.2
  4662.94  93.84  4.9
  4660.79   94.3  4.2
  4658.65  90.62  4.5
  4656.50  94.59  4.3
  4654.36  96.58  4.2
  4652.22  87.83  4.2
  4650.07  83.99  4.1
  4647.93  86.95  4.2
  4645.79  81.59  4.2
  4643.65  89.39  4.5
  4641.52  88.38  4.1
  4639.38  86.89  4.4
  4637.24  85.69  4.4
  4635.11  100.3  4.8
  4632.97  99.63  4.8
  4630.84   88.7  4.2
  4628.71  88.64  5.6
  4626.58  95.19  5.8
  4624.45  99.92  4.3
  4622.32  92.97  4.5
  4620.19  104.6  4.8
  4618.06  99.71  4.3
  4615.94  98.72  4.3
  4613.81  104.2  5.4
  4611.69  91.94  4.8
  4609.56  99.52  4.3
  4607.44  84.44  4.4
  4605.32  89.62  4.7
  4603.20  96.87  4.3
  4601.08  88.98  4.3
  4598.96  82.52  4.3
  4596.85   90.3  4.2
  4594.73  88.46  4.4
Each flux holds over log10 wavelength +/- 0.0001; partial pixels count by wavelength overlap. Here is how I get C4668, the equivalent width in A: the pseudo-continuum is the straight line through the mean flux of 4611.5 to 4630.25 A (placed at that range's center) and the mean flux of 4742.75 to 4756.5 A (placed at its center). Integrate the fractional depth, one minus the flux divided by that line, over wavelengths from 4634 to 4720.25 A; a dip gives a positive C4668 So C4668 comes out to 6.9 A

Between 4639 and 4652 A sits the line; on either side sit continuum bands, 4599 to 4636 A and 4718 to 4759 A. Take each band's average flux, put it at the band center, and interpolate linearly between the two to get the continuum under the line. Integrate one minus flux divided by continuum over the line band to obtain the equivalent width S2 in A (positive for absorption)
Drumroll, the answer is 1.2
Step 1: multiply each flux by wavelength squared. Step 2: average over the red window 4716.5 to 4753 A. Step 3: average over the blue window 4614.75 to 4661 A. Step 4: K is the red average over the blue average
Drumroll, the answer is 1.1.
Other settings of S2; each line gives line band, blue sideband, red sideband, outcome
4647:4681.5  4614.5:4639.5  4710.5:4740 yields 2.4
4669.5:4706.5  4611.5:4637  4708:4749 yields 3.0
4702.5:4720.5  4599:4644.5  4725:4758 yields 0.9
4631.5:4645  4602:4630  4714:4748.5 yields 0.6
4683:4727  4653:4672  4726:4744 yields 1.1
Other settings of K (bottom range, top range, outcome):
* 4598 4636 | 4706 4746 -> 1.02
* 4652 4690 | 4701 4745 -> 1.06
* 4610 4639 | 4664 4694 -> 0.92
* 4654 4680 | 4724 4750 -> 1.10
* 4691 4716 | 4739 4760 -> 1.09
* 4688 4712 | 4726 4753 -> 1.09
